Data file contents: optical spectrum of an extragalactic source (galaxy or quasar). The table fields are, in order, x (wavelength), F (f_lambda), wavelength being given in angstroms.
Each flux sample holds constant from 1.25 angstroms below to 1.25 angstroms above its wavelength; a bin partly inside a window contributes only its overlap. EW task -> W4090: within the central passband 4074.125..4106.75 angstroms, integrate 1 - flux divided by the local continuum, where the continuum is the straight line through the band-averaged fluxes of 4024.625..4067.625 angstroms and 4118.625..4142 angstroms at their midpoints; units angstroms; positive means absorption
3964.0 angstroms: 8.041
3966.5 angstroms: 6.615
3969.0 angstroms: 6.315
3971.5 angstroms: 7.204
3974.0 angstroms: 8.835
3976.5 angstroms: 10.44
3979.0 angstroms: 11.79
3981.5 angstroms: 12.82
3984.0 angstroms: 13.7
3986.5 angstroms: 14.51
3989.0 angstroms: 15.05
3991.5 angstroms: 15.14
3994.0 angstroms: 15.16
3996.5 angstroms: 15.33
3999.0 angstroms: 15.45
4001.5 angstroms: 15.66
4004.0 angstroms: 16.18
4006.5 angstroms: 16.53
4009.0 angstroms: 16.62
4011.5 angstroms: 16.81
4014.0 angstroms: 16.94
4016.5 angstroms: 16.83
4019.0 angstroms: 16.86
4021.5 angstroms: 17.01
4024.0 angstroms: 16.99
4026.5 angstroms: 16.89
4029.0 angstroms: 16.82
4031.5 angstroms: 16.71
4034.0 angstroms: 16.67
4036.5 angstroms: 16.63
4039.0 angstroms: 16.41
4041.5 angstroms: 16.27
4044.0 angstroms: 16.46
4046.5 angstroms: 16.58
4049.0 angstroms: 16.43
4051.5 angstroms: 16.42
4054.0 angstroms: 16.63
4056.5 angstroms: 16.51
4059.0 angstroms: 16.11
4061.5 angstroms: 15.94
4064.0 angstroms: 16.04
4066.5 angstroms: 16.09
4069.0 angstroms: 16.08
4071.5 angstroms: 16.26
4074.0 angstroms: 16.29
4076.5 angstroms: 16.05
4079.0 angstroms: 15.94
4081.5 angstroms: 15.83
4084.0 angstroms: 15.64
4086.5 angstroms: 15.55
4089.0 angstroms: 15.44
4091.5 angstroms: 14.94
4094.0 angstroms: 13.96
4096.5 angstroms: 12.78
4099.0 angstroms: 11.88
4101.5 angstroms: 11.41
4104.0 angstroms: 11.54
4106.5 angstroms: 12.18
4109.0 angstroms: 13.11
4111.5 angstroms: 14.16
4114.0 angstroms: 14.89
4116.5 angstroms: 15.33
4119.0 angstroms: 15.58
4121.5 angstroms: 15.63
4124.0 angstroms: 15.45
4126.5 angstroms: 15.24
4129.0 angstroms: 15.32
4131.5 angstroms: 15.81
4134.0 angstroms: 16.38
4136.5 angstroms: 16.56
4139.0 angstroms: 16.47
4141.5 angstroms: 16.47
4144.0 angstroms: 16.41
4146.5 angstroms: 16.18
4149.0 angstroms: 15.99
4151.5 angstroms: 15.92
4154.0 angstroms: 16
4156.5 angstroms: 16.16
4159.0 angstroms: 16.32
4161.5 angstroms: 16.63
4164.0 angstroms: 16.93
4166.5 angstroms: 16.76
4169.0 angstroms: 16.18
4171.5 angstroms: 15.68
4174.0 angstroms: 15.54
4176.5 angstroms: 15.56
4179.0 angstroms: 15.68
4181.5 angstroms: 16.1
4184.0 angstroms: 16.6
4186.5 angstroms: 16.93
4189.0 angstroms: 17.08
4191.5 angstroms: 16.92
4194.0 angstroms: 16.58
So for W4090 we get 3.9 angstroms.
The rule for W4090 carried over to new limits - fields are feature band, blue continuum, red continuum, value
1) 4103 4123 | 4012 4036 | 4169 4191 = 2.9 angstroms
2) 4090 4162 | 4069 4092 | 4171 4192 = 4.6 angstroms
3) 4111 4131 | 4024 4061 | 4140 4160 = 1.3 angstroms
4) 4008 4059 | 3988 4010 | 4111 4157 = -3.1 angstroms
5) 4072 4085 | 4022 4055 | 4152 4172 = 0.4 angstroms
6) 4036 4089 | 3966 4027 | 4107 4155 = -4.8 angstroms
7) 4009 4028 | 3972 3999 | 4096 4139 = -4.8 angstroms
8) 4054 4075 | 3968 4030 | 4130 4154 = -1.2 angstroms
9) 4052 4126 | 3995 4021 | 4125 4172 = 5.9 angstroms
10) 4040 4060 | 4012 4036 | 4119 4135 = 0.1 angstroms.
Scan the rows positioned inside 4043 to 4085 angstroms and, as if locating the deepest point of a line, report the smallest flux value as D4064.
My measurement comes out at 15.64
